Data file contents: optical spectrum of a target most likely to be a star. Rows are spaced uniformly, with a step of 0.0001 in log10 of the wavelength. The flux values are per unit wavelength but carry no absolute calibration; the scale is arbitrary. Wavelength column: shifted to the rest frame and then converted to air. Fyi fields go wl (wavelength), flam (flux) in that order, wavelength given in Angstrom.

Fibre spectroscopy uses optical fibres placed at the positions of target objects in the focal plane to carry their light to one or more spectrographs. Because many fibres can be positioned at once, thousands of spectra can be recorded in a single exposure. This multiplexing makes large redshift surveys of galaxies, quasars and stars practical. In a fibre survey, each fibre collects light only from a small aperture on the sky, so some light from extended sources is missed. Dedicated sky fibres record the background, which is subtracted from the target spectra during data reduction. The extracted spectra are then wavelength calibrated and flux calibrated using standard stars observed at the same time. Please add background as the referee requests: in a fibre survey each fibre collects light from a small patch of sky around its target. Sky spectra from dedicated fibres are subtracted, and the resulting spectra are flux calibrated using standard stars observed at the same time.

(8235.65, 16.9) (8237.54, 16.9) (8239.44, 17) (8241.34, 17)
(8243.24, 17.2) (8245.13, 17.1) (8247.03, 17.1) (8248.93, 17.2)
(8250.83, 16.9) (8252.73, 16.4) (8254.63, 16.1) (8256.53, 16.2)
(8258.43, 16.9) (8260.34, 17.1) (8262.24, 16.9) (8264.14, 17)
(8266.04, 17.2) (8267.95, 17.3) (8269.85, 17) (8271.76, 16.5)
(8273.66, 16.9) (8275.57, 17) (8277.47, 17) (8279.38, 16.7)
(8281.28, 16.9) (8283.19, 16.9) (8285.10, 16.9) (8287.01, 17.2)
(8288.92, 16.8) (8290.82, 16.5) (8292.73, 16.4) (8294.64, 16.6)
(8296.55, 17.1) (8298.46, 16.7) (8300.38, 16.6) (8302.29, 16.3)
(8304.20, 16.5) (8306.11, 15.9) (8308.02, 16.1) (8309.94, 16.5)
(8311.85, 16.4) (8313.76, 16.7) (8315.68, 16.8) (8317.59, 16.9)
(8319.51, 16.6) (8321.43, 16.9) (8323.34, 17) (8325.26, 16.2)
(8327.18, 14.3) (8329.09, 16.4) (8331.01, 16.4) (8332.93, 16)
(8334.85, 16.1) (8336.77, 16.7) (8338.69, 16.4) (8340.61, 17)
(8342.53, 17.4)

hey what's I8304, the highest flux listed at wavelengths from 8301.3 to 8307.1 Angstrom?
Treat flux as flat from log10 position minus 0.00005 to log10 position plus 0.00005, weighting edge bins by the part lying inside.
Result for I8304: 16.5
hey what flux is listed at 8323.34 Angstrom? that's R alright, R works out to 17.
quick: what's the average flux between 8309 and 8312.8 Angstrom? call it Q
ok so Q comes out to 16.5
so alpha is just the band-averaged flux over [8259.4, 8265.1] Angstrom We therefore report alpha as 17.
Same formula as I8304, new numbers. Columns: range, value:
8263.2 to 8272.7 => 17.3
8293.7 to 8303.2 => 17.1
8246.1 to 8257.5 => 17.2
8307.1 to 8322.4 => 16.9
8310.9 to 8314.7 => 16.7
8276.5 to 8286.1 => 17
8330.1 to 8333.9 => 16.4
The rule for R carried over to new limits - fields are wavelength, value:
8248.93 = 17.2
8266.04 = 17.2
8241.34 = 17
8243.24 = 17.2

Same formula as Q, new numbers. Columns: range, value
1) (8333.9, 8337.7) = 16.4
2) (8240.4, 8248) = 17.1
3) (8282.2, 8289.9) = 16.9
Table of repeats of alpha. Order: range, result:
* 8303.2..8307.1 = 16.2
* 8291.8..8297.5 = 16.7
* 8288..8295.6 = 16.6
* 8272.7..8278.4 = 17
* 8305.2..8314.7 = 16.3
